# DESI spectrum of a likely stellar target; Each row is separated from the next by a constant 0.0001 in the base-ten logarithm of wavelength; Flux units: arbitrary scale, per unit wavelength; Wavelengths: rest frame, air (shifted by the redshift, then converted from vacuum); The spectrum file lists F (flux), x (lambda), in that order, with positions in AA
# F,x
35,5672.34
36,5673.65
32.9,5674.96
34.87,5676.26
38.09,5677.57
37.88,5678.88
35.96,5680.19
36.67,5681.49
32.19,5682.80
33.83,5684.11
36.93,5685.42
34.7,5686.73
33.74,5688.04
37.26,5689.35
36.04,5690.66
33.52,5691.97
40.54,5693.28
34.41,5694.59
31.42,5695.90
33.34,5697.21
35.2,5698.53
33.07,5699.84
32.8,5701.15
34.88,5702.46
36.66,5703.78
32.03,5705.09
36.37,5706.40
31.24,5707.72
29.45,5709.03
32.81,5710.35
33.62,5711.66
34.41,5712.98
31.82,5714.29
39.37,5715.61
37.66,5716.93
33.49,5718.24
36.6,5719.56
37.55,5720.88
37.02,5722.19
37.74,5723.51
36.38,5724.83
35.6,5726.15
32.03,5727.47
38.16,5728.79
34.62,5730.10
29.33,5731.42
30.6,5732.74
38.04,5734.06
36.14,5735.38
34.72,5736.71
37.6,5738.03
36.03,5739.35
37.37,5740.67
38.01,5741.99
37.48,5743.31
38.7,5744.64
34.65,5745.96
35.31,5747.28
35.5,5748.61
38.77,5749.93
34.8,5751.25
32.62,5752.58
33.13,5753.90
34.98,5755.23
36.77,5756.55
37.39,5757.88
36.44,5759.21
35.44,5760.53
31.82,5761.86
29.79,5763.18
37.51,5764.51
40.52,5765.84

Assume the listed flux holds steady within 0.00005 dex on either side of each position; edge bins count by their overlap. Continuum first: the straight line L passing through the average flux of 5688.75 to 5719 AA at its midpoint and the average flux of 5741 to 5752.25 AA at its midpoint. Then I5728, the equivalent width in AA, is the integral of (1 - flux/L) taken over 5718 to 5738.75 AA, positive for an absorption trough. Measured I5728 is 0.1 AA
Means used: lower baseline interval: 34.4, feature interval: 35.4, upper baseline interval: 36.6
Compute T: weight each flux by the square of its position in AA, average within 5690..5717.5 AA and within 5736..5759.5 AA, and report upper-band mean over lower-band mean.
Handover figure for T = 1.07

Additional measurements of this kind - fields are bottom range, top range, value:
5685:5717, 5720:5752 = 1.06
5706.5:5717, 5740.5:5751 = 1.11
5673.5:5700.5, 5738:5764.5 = 1.04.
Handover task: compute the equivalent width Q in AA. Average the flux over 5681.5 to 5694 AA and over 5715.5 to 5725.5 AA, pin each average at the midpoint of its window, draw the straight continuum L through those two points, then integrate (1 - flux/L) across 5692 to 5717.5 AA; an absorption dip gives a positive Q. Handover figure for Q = 1.4 AA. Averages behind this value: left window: 35.5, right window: 36.8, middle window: 34.2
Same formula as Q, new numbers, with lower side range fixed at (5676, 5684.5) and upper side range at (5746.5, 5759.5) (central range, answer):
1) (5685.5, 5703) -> 0.5 AA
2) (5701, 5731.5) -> 0.7 AA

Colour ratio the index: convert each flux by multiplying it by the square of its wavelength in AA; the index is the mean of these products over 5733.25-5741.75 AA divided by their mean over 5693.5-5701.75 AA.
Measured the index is 1.1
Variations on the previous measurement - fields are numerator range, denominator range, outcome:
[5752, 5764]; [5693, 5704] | 1.02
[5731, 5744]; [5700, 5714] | 1.08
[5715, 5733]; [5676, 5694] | 1.00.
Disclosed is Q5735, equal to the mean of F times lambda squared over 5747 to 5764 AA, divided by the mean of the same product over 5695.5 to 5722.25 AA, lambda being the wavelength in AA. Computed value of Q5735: 1.03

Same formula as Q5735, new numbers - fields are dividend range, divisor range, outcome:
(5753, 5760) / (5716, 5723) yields 0.99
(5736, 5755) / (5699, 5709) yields 1.09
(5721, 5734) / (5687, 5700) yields 1.01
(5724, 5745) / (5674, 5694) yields 1.02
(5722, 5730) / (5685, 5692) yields 1.03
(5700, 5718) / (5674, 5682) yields 0.95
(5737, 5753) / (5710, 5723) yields 1.04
